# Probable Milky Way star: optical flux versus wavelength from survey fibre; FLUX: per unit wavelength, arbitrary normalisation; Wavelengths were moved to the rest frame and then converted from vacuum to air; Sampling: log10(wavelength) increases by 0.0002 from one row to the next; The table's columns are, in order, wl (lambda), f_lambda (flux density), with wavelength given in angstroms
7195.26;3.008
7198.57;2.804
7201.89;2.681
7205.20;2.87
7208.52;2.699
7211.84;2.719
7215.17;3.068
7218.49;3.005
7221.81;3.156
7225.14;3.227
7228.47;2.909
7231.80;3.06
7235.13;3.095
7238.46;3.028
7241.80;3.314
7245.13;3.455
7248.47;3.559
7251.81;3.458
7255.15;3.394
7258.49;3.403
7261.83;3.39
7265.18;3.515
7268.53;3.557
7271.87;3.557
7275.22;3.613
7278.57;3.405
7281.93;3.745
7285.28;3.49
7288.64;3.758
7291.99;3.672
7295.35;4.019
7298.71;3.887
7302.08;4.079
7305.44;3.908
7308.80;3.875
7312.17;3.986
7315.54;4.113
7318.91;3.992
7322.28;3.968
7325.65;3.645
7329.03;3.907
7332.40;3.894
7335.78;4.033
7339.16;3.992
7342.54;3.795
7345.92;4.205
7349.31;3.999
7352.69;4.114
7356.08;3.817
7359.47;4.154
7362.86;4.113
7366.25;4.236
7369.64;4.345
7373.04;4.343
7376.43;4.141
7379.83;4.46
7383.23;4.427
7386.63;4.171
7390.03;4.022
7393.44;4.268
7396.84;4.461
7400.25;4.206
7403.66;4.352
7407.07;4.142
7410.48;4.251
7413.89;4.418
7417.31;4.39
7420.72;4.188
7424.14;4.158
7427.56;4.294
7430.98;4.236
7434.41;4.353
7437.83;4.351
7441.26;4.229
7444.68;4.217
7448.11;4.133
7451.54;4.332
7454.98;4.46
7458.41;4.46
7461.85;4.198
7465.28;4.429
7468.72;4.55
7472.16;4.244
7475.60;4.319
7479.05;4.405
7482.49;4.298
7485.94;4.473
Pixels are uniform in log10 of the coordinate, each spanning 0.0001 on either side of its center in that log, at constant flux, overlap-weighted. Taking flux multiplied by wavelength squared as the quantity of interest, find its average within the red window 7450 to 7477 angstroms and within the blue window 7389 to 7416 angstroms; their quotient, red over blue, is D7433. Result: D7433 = 1.04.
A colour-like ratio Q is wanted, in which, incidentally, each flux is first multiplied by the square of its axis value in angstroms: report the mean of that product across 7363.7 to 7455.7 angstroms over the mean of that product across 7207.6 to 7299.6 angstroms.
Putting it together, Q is 1.33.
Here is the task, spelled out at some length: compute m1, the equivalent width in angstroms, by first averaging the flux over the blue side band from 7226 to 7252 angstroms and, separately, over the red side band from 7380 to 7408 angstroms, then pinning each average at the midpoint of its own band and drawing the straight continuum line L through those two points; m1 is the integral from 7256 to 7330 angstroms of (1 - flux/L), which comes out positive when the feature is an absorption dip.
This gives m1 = -3.2 angstroms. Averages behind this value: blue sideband 3.22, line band 3.74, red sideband 4.27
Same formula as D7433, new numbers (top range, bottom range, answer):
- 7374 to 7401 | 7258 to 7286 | 1.25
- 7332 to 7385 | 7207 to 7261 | 1.35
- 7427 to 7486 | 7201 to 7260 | 1.47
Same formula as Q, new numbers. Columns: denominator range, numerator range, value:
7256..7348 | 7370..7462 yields 1.17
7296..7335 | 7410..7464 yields 1.13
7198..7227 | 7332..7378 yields 1.46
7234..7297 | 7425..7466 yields 1.29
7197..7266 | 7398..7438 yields 1.44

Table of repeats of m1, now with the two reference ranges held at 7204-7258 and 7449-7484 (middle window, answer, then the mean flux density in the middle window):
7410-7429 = -0.8 angstroms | 4.29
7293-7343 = -4.9 angstroms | 3.94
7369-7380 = -1.2 angstroms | 4.3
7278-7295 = -1.2 angstroms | 3.66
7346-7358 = -0.8 angstroms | 4.01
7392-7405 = -1.0 angstroms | 4.32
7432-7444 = -0.2 angstroms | 4.3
